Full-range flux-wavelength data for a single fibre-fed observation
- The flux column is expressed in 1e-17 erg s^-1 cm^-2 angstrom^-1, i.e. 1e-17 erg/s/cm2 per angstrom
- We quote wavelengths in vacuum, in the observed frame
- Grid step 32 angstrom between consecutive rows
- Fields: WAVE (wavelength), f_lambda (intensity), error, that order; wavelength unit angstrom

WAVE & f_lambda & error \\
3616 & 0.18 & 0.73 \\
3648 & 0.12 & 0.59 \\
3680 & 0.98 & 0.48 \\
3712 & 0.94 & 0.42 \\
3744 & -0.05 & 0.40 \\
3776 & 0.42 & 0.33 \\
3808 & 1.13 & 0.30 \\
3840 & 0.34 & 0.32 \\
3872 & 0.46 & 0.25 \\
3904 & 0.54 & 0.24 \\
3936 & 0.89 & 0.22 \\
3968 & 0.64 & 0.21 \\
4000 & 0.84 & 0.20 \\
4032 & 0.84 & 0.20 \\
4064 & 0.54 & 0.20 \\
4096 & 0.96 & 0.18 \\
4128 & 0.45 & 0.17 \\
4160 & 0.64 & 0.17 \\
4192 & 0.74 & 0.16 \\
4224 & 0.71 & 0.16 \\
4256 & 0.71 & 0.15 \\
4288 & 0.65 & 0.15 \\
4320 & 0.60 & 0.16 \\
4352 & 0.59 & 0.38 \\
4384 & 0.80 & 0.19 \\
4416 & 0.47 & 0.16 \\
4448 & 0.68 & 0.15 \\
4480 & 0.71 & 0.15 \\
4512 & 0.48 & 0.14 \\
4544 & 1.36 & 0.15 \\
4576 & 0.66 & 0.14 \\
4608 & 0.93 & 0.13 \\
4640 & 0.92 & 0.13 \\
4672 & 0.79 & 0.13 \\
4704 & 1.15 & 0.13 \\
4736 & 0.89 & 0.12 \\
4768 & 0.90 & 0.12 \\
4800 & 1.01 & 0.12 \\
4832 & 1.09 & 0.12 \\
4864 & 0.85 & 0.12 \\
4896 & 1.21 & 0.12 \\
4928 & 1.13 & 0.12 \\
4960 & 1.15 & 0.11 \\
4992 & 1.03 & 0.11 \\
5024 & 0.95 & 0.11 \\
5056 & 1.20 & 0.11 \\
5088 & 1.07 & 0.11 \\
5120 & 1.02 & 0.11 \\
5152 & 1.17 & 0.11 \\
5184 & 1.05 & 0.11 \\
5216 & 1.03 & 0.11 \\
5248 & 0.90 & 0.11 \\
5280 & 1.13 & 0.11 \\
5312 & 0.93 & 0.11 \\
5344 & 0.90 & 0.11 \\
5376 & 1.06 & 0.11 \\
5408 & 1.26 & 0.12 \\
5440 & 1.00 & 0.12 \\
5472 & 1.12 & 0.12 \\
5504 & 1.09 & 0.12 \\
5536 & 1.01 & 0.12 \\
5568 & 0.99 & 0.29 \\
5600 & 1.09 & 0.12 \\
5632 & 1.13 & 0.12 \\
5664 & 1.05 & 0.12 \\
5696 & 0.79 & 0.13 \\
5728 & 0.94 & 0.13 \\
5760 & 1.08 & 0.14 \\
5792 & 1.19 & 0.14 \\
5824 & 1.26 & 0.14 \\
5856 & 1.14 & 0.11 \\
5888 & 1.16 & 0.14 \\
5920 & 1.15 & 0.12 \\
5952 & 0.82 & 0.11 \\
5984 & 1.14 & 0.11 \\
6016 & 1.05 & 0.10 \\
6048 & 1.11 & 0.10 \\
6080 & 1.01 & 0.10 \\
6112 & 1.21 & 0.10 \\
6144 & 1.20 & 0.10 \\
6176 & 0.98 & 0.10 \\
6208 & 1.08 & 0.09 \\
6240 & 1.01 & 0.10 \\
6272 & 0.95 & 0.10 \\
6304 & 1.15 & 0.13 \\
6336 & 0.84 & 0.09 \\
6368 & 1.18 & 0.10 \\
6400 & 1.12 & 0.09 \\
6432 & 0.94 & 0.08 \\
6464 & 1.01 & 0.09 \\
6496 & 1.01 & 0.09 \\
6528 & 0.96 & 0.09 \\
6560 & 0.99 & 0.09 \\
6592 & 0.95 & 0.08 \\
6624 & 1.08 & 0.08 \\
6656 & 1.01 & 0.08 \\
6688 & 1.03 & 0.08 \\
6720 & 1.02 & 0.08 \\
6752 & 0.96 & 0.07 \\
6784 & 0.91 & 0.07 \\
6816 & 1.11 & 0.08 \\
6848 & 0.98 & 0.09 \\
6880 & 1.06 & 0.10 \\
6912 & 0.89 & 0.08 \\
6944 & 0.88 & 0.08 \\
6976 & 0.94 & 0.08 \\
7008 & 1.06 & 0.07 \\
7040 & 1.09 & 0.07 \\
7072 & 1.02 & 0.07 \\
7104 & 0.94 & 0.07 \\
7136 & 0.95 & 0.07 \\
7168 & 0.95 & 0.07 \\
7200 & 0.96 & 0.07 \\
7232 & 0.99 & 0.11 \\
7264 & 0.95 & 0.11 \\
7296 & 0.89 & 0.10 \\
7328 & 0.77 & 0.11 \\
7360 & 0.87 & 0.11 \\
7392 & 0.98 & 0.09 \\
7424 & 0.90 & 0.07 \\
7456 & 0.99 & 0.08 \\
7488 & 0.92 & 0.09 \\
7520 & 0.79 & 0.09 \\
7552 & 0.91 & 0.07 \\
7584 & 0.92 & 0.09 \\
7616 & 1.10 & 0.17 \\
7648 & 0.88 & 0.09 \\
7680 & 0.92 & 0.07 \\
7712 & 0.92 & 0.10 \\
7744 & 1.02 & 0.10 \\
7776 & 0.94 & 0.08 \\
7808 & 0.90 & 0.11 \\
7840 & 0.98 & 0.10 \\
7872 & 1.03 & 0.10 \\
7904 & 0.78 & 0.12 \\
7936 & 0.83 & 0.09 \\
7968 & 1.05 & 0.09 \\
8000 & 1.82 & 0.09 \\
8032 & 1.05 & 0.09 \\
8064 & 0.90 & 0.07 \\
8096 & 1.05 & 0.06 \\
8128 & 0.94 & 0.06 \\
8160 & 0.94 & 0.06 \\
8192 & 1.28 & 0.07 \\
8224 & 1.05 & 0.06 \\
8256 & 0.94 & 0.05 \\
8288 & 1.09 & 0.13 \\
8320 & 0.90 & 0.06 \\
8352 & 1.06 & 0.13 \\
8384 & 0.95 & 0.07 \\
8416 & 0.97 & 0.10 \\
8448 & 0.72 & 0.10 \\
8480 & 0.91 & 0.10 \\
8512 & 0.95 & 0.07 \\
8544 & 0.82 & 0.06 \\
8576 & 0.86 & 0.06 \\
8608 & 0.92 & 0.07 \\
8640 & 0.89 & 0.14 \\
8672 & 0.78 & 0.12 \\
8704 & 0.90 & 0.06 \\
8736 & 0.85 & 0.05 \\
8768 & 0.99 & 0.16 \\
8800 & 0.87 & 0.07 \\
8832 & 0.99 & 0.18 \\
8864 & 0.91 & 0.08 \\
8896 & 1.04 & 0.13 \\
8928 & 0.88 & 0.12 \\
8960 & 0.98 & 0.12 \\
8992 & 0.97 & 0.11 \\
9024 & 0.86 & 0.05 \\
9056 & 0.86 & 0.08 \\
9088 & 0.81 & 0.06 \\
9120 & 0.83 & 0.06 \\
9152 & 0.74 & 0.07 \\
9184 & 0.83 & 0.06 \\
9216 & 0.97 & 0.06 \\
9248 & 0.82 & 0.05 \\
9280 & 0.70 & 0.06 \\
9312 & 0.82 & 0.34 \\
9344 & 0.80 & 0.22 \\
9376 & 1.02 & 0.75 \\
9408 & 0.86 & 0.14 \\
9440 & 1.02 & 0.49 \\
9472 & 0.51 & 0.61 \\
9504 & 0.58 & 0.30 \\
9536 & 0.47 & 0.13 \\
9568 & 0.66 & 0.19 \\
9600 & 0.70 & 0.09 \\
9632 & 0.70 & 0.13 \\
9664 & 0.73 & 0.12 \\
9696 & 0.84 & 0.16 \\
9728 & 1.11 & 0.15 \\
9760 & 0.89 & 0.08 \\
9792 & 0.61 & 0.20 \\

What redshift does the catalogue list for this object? 0.220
